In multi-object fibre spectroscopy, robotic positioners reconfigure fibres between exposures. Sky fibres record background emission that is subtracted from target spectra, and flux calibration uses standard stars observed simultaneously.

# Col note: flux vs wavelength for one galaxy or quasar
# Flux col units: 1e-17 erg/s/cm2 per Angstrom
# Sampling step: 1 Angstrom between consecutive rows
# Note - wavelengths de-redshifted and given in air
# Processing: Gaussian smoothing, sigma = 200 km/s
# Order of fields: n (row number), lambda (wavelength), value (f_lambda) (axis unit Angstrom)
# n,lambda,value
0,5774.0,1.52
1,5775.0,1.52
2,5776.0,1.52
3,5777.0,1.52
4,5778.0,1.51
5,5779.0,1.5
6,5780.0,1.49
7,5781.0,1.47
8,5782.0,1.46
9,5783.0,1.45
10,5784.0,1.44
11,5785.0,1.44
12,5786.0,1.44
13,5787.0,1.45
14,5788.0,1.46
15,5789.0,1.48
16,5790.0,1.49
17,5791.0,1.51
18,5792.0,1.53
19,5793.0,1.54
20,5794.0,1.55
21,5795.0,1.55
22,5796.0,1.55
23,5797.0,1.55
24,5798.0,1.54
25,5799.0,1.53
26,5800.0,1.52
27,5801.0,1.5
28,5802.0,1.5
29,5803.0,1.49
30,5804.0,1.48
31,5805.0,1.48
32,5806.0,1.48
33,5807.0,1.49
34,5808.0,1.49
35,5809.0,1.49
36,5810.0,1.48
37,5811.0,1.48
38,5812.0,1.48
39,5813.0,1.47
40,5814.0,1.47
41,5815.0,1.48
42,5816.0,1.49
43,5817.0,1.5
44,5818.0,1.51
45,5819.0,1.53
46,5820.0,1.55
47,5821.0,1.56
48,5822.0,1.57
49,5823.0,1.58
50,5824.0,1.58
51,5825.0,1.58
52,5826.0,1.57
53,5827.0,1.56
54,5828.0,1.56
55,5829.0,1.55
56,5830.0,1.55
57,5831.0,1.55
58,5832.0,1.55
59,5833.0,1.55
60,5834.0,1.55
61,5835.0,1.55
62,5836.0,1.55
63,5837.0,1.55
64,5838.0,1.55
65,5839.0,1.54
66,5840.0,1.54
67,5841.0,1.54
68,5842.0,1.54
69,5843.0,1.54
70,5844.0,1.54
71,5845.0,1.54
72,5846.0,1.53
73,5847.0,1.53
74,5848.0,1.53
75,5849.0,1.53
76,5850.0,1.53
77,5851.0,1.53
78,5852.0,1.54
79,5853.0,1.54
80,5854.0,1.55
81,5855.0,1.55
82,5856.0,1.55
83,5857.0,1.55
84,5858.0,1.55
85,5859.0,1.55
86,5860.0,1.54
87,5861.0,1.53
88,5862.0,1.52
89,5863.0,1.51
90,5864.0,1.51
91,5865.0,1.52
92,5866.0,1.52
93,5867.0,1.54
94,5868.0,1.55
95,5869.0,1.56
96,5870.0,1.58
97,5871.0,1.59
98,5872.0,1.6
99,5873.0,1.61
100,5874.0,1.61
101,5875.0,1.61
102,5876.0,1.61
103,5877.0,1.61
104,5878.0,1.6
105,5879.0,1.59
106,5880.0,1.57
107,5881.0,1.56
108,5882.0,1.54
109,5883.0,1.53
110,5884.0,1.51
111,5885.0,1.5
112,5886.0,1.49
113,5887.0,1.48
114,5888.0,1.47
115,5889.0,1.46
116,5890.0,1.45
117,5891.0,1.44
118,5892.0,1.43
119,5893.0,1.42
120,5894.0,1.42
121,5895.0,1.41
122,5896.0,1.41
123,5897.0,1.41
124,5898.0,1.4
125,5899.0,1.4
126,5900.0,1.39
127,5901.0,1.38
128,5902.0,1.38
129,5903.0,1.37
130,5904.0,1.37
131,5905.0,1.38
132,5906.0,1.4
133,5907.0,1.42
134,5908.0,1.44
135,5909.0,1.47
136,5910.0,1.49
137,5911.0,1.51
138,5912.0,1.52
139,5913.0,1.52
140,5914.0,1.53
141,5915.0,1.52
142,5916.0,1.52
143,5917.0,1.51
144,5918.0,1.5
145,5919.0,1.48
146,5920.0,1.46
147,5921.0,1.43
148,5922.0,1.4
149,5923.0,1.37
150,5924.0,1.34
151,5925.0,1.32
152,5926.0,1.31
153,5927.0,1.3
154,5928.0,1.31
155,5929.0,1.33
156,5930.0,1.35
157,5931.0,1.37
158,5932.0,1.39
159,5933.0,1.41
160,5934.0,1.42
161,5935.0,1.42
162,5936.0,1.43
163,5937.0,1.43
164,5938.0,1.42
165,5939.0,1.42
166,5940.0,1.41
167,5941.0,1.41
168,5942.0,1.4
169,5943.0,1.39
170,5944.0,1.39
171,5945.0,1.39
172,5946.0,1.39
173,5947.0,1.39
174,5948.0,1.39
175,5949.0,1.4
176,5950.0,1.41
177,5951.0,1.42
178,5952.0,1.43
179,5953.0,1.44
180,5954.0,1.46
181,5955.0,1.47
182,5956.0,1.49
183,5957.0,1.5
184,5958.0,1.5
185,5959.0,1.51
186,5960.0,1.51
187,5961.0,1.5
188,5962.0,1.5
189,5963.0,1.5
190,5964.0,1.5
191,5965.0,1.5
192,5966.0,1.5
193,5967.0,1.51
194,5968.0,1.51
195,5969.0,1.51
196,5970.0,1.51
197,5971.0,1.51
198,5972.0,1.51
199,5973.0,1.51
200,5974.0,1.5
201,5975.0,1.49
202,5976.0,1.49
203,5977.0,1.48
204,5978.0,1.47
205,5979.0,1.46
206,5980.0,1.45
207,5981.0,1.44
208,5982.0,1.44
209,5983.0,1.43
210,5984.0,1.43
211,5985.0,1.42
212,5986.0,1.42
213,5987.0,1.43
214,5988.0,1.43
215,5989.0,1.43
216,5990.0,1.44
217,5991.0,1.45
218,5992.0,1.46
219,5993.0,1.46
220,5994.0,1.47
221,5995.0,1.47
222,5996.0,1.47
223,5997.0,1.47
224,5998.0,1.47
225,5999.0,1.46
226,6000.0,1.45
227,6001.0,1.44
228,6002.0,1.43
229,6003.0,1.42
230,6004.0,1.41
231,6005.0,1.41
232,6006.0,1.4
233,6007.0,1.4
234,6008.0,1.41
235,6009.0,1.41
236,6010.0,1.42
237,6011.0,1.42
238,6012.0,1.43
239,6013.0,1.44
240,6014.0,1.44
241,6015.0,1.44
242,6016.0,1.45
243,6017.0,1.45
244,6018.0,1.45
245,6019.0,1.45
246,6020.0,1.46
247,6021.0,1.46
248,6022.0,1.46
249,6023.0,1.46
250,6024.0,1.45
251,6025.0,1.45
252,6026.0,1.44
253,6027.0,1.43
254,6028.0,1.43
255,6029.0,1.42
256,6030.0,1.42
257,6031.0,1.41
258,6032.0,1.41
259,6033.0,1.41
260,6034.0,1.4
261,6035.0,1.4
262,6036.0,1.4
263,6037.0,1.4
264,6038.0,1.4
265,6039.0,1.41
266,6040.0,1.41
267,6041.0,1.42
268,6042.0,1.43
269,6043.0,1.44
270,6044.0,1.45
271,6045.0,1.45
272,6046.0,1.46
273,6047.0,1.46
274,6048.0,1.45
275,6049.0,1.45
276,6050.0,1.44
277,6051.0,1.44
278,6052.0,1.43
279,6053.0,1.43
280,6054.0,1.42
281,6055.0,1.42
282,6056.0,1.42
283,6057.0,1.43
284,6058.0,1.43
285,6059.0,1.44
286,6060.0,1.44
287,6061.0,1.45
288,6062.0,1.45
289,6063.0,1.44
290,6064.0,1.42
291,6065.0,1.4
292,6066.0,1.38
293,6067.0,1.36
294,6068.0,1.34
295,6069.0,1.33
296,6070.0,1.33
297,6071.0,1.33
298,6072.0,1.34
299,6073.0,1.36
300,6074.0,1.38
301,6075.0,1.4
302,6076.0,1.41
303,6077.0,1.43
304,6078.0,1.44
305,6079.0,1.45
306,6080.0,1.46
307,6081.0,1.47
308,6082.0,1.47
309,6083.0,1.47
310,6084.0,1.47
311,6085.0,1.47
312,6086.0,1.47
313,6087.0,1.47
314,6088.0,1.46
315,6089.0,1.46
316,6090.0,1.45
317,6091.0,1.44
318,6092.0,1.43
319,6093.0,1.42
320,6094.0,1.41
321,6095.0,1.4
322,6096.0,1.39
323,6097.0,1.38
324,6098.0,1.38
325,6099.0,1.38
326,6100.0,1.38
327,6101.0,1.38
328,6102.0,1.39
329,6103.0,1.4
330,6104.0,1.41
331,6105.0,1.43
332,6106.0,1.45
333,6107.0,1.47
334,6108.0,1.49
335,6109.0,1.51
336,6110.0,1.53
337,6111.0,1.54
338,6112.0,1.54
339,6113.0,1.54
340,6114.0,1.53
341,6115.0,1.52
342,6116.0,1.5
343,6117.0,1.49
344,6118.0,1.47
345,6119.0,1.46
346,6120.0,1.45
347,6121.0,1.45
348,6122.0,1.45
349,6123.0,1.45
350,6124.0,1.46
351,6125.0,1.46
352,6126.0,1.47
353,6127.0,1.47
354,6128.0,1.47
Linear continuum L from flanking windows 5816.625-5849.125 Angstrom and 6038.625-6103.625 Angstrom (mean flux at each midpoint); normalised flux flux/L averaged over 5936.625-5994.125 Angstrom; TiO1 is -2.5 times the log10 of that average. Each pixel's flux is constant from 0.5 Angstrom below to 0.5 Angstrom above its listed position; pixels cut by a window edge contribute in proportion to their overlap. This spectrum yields 0.02 mag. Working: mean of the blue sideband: 1.55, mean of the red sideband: 1.42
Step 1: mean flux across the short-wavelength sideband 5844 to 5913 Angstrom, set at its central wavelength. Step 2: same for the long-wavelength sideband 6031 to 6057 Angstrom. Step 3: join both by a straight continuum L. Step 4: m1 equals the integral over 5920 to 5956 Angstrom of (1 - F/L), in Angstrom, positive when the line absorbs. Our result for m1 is 2.0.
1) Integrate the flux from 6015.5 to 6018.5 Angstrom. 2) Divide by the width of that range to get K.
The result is 1.45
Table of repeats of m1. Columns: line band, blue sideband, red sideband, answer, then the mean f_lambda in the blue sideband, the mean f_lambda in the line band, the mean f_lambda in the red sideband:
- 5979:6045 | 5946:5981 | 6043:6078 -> 0.5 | 1.48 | 1.43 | 1.41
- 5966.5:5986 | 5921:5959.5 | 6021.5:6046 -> -0.9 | 1.4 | 1.48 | 1.43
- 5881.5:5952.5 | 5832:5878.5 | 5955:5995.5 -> 4.1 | 1.55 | 1.42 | 1.48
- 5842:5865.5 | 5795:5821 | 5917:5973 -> -0.9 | 1.5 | 1.54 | 1.43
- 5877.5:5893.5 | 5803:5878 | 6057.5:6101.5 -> 0.1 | 1.54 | 1.5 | 1.41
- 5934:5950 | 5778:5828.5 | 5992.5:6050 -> 0.6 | 1.51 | 1.41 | 1.43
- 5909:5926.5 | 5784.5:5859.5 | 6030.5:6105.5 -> 0.3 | 1.52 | 1.46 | 1.42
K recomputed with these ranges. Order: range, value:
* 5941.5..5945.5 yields 1.39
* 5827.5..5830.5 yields 1.55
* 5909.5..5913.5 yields 1.51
